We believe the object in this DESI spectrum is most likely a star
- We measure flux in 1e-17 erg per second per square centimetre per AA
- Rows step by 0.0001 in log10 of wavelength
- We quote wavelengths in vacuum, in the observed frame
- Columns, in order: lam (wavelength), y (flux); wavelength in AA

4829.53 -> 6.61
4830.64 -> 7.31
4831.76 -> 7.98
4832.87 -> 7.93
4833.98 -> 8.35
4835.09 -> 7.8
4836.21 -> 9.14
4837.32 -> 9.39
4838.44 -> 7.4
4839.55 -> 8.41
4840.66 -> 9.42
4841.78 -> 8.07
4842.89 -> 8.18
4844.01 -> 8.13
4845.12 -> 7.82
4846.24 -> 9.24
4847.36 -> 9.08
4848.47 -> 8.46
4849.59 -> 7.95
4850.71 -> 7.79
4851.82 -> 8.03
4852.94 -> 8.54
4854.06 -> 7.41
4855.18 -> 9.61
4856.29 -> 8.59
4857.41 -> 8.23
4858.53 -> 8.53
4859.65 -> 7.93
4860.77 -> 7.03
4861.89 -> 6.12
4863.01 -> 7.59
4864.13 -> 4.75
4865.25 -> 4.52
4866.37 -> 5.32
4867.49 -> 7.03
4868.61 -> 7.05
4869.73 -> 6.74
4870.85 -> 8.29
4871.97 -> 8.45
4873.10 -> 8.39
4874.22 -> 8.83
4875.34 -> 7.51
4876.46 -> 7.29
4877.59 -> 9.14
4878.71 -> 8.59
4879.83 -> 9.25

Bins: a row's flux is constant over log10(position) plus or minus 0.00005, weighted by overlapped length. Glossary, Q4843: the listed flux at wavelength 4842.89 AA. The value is 8.18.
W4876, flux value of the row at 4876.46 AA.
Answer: 7.29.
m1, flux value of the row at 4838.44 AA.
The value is 7.4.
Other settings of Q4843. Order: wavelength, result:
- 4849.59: 7.95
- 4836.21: 9.14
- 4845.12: 7.82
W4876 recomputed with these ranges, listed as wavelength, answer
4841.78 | 8.07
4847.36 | 9.08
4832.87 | 7.93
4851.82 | 8.03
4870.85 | 8.29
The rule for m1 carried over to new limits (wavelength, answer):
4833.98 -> 8.35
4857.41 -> 8.23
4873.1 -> 8.39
